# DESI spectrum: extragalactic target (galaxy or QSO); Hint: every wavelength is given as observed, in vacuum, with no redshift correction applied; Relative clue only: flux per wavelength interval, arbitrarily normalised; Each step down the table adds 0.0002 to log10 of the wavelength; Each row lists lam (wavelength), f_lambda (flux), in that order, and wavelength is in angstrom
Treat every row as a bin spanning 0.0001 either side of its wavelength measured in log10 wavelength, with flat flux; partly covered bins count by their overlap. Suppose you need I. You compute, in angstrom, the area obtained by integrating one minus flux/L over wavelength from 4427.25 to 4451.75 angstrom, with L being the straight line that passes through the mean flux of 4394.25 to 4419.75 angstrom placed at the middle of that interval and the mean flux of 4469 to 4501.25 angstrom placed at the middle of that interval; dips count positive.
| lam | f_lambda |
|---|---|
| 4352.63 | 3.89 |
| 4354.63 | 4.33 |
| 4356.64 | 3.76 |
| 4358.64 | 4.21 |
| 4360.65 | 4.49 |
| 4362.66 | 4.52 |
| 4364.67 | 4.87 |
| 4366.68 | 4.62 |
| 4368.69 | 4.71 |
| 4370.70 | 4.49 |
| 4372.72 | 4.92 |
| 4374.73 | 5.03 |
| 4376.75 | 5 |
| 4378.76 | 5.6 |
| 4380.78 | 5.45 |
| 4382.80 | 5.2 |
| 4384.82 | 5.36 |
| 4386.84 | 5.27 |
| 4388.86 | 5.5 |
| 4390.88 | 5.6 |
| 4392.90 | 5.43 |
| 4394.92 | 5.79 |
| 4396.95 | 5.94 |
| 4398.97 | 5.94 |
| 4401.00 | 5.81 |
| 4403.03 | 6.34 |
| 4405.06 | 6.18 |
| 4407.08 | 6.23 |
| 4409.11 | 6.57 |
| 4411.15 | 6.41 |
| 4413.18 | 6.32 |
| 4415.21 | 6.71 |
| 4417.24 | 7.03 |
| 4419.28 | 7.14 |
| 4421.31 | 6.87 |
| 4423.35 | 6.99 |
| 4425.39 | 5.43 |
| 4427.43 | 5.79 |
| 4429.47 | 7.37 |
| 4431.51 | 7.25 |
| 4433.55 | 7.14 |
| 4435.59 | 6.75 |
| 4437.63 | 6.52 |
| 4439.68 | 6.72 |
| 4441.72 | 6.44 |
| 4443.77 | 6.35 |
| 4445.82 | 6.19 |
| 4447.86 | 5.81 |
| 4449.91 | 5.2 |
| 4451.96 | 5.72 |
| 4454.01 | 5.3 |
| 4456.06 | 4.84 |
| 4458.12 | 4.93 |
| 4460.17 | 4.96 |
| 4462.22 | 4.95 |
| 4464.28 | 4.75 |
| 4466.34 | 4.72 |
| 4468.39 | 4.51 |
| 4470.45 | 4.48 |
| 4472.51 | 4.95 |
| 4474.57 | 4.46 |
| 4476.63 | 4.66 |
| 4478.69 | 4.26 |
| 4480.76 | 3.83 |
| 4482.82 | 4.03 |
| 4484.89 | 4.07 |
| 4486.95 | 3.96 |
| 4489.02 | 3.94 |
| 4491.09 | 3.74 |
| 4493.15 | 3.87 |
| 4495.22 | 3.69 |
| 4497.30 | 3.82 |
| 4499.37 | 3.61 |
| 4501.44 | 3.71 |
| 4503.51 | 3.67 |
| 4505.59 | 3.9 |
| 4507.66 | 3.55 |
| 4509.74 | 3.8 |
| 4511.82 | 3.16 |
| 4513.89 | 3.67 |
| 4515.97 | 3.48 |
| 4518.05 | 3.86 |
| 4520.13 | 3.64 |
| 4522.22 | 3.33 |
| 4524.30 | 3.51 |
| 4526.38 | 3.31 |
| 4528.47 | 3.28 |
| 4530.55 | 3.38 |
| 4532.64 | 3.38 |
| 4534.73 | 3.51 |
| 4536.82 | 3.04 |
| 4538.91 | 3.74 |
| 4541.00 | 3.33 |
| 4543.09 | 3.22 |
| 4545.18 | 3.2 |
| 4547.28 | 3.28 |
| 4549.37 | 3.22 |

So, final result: -4.8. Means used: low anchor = 6.33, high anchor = 4.09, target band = 6.46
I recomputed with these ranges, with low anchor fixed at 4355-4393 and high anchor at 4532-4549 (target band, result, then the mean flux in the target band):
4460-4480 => -3.18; 4.65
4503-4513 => 0.08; 3.61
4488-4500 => -0.02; 3.78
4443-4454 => -4.11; 5.79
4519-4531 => 0.23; 3.41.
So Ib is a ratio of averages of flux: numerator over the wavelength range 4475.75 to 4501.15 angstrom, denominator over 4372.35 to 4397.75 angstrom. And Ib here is 0.73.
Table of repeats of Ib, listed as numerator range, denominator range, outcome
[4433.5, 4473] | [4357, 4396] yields 1.10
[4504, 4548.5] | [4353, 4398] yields 0.69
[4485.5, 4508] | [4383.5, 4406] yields 0.66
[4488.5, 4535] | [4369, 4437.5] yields 0.60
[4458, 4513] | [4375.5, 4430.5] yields 0.68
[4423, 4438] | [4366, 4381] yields 1.34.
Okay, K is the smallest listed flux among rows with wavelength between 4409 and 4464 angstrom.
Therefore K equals 4.84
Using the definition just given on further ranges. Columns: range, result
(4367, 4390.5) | 4.49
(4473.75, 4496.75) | 3.69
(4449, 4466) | 4.75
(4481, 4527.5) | 3.16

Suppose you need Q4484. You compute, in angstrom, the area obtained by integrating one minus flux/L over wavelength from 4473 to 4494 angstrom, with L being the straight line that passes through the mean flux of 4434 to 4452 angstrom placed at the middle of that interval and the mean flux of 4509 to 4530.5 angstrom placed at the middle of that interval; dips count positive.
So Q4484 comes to 3.0 angstrom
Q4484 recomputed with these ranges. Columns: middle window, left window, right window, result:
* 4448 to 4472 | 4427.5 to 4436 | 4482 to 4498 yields 2.3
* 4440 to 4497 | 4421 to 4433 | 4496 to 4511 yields 3.3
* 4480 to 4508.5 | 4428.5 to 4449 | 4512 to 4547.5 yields 5.2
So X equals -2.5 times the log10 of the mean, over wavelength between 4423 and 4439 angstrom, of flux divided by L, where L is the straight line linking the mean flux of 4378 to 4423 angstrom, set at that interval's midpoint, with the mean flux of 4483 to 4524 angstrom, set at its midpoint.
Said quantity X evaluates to -0.234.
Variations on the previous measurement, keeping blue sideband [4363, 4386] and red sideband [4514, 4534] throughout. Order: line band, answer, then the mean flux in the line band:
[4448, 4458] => -0.25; 5.28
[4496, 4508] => -0.01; 3.72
